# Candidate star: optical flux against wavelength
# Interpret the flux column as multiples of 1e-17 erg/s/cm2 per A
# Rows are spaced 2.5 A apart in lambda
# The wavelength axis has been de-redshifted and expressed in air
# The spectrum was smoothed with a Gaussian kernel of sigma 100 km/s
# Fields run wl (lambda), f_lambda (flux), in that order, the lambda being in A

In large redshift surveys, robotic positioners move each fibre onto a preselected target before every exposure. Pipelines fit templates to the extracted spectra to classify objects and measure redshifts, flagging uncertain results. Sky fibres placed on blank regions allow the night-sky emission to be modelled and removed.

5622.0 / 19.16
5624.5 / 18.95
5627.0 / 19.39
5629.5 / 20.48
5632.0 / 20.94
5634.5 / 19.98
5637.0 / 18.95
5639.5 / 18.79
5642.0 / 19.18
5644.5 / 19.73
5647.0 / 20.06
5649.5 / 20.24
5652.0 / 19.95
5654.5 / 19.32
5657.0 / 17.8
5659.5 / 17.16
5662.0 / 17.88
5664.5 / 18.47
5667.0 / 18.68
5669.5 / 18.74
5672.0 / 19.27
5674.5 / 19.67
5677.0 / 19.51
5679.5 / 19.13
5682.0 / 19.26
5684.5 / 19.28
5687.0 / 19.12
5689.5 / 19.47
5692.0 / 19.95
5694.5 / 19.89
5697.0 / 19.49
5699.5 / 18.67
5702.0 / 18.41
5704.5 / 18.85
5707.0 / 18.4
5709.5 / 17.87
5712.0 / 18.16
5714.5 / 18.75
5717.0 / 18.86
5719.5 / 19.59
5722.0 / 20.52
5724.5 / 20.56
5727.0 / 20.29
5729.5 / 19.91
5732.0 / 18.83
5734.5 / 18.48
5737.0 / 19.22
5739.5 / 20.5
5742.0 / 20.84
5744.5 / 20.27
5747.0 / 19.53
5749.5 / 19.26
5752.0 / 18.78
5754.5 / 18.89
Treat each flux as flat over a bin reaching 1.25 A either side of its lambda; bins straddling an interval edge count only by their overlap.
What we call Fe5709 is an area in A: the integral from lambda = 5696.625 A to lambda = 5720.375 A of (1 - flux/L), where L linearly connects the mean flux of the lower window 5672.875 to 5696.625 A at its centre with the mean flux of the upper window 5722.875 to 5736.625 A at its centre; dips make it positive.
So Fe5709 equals 1.1 A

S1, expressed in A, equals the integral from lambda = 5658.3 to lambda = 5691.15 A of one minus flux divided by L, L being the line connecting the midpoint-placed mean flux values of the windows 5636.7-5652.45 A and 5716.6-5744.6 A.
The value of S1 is 1.3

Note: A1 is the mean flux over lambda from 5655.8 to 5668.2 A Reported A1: 18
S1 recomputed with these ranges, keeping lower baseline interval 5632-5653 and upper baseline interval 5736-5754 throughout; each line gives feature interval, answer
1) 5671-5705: 0.7 A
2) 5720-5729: -0.3 A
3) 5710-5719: 0.5 A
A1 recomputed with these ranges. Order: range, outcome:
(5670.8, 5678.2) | 19.5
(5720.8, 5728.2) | 20.5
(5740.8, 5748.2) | 20.2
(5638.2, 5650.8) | 19.6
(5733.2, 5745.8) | 19.9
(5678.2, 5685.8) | 19.2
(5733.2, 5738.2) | 18.8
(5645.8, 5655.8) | 19.9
